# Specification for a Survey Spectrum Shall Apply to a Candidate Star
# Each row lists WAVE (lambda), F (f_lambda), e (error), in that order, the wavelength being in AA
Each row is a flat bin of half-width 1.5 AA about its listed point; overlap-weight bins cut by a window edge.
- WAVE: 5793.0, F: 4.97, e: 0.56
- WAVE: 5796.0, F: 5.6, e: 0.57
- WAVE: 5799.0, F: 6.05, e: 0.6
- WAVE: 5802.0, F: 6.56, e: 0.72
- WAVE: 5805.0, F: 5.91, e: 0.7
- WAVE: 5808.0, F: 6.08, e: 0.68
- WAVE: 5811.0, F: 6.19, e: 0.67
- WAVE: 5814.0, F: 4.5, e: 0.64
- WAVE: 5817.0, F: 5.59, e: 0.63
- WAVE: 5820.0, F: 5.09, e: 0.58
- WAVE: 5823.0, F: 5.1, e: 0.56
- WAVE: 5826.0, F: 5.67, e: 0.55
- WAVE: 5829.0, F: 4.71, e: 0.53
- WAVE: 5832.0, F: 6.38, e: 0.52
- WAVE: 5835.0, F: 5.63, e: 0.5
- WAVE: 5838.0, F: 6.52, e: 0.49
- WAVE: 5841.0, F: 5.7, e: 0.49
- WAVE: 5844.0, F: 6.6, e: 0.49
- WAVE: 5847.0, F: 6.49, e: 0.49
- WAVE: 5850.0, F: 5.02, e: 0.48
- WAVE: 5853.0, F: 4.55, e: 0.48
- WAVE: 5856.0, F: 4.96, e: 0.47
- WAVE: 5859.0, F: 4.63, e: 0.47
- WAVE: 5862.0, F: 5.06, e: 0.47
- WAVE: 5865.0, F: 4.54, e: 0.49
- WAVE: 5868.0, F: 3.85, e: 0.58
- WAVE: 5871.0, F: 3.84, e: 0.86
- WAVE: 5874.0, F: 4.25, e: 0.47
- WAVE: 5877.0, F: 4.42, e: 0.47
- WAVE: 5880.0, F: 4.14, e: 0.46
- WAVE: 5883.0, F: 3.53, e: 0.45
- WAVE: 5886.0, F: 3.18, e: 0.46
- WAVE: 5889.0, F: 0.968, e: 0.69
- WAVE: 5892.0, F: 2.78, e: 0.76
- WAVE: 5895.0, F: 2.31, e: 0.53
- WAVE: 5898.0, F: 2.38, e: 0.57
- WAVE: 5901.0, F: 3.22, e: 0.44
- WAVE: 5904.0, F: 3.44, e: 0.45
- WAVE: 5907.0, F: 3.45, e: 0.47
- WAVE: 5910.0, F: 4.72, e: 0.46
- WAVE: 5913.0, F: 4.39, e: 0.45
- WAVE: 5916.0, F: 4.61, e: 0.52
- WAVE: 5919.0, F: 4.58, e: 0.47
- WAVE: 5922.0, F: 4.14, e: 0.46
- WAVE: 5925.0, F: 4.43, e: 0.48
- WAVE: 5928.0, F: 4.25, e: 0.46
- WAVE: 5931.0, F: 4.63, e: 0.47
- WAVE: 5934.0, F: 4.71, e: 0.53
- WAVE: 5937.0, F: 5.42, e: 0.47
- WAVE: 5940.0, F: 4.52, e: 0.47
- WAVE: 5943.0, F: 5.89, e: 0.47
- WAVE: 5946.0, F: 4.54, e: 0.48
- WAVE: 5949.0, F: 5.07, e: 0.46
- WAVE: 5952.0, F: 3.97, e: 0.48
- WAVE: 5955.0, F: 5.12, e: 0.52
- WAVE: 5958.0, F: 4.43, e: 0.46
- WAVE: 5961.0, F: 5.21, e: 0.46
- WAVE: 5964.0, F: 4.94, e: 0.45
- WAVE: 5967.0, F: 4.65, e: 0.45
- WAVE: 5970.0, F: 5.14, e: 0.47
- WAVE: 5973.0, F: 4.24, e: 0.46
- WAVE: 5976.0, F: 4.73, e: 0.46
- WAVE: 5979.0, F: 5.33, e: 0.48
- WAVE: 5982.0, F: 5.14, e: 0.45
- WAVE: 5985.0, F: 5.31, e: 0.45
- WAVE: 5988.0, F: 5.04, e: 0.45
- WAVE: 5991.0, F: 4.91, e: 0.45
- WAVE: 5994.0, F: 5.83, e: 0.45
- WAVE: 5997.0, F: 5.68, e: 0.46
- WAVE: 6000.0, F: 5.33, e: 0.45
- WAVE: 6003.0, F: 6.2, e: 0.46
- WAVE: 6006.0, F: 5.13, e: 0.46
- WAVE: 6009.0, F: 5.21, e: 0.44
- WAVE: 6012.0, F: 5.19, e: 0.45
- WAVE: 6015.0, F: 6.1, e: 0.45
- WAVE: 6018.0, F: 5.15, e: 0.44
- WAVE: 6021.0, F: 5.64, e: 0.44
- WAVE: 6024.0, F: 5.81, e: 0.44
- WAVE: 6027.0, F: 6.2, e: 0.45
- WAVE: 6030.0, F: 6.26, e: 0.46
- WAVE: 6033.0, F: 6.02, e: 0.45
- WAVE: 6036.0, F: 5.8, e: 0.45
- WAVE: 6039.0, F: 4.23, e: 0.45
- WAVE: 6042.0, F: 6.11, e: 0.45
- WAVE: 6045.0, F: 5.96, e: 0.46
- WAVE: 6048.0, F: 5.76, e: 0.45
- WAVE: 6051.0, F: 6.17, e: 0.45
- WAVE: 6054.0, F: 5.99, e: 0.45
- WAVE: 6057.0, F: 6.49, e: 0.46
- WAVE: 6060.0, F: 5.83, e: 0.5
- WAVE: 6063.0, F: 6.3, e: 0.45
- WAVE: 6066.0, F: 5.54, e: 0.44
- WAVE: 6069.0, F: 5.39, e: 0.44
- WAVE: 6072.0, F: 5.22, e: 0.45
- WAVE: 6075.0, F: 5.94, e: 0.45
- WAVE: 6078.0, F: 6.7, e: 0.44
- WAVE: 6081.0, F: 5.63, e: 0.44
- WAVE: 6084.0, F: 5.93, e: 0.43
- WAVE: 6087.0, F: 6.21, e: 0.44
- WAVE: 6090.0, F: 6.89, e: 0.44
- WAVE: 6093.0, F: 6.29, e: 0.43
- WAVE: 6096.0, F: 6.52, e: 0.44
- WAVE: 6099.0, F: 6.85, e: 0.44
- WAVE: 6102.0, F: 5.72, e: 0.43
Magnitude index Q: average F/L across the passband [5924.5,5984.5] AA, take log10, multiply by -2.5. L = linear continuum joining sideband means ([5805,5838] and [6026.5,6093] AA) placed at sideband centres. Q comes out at 0.19 mag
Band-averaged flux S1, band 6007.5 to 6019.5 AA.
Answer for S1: 5.41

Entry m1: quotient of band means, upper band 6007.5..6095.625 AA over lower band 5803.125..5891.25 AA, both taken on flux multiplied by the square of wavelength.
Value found 1.28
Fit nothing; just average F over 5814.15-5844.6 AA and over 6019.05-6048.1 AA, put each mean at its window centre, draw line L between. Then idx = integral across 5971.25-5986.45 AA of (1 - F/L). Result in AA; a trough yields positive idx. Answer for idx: 2.1 AA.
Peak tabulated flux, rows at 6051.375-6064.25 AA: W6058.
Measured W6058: 6.49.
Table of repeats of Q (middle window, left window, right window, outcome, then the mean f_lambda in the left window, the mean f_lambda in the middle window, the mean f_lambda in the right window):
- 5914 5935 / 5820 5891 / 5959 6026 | 0.125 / 4.76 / 4.47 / 5.27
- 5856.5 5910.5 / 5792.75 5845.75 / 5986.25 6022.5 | 0.488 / 5.74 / 3.6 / 5.45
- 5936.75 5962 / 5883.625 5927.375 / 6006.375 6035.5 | -0.131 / 3.49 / 4.88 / 5.71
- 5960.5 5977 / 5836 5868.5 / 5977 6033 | 0.144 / 5.31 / 4.8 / 5.53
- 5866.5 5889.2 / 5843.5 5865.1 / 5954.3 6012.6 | 0.379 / 5.21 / 3.67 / 5.14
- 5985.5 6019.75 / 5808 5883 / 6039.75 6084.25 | 0.051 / 5.13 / 5.43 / 5.9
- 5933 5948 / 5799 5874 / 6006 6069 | 0.112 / 5.37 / 5.03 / 5.76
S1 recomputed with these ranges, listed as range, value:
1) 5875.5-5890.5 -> 3.25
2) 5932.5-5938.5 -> 5.06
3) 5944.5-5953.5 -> 4.53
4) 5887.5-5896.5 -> 2.02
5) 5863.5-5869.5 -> 4.2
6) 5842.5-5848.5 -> 6.54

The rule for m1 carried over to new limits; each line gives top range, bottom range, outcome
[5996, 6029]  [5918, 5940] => 1.26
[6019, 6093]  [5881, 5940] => 1.65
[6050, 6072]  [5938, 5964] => 1.26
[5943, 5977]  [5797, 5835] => 0.89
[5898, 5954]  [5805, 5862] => 0.82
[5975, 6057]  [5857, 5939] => 1.48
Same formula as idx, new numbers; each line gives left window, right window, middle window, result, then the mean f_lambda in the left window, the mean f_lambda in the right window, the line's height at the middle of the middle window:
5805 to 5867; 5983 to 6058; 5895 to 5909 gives 6.2 AA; 5.45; 5.65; 5.52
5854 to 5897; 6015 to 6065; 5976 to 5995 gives -0.2 AA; 3.74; 5.86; 5.16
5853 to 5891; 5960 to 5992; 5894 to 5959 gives 3.0 AA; 3.96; 4.96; 4.48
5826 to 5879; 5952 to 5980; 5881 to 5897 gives 7.7 AA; 5.13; 4.81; 5.03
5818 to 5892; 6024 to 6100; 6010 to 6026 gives 0.4 AA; 4.75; 6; 5.73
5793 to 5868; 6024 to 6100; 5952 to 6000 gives 6.6 AA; 5.5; 6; 5.81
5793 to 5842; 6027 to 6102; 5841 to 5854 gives 0.0 AA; 5.68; 6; 5.72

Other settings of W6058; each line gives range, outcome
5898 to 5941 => 5.42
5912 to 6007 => 6.2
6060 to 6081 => 6.7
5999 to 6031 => 6.26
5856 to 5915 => 5.06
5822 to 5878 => 6.6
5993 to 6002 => 5.83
